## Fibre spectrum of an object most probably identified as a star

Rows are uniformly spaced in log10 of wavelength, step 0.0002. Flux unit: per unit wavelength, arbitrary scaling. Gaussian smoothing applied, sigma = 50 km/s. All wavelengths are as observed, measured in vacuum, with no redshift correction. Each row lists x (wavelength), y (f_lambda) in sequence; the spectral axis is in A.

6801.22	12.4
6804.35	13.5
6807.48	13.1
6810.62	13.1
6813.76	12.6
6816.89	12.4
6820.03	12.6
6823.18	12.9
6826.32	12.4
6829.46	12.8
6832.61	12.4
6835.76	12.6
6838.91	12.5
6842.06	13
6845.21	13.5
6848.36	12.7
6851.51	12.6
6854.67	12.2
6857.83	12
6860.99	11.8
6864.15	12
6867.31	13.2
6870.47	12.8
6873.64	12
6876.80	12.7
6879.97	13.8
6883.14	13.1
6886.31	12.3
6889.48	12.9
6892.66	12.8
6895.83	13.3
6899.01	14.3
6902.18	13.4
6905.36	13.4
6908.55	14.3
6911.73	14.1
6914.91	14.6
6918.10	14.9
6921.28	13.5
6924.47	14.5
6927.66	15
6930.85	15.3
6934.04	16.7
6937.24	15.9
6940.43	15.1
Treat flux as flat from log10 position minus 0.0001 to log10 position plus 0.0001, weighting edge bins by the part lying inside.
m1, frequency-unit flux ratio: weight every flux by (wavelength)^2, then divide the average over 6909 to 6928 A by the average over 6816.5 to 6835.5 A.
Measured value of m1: 1.2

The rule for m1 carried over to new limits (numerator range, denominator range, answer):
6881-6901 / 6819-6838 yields 1.06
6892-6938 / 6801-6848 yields 1.16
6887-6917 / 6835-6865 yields 1.11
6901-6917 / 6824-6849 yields 1.12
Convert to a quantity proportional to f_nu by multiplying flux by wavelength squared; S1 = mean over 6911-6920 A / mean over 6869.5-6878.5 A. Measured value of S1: 1.18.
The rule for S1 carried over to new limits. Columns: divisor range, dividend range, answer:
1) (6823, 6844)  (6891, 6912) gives 1.10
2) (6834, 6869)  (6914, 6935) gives 1.21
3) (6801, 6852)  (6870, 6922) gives 1.07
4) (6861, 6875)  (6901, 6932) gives 1.17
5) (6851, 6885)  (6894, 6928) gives 1.14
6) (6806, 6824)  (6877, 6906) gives 1.06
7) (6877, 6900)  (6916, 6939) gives 1.16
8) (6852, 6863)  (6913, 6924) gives 1.21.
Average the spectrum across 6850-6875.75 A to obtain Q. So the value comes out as 12.3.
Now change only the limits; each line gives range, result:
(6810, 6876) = 12.6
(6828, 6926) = 13.1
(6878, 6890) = 13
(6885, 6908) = 13.3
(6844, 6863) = 12.4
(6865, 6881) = 12.8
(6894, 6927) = 14.1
